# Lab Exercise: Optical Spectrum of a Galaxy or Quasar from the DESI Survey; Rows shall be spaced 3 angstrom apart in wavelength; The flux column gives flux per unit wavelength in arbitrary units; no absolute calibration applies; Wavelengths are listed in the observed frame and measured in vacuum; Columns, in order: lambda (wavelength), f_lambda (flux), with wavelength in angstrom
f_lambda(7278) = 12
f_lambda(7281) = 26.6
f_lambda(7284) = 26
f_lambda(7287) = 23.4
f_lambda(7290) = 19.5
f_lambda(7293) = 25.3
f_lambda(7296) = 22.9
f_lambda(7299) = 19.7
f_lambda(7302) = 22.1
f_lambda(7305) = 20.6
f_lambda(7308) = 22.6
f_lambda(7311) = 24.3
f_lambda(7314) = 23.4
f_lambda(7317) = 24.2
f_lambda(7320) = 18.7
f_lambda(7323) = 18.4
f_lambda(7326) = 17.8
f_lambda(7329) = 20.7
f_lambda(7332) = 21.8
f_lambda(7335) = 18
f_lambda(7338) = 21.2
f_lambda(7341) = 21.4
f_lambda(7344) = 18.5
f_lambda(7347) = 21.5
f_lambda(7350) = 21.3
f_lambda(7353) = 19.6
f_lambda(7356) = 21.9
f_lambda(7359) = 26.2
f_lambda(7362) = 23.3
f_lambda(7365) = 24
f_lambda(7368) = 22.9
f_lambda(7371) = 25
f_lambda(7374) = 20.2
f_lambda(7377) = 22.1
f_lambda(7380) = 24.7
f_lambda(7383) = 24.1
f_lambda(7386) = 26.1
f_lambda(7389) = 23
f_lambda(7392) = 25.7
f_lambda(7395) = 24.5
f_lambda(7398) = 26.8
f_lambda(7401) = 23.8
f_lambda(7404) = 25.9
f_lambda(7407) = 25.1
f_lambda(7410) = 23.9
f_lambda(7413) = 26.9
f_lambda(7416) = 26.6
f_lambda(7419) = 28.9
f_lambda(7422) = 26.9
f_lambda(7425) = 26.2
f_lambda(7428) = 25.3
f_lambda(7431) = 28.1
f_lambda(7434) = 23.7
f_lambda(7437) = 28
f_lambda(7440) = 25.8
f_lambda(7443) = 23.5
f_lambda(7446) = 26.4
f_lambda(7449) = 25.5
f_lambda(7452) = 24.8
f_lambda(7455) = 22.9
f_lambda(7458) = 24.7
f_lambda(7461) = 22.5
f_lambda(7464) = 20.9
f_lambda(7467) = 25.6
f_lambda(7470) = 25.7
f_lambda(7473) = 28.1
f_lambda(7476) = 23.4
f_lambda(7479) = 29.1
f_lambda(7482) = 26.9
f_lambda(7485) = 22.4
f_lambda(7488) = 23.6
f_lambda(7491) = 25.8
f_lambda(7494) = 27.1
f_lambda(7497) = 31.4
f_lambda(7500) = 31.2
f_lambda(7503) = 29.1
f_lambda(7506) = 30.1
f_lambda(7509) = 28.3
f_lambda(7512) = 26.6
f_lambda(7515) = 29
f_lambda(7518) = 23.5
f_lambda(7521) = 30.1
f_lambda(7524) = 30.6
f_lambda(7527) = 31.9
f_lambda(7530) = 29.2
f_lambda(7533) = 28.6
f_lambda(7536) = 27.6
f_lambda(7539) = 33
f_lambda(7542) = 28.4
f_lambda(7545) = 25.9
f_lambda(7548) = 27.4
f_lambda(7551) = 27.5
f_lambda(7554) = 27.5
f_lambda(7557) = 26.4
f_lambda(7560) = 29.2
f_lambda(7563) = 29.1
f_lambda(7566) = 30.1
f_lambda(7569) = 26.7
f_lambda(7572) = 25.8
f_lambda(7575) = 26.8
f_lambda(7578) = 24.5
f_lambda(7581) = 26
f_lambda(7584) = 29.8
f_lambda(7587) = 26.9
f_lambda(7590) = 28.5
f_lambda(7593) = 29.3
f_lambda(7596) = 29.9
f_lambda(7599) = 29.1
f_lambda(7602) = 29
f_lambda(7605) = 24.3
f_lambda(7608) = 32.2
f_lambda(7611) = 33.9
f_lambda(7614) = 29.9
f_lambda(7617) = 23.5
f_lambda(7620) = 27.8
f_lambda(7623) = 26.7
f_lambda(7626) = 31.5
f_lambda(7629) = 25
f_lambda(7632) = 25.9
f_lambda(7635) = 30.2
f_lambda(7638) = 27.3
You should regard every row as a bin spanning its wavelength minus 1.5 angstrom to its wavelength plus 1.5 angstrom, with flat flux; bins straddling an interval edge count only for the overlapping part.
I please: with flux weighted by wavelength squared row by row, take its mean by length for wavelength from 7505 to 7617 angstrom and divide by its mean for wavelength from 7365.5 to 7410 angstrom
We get 1.2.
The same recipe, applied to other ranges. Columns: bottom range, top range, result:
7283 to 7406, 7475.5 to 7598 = 1.31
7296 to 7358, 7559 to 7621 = 1.44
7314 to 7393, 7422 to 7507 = 1.22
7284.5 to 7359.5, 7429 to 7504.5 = 1.26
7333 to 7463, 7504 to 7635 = 1.23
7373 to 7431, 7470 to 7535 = 1.13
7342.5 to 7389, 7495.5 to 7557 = 1.32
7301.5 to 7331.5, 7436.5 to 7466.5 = 1.19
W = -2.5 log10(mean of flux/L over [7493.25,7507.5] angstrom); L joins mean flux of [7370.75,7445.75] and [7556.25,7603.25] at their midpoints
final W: -0.12 mag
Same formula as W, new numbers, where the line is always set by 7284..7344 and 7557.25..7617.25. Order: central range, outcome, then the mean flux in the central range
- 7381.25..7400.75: -0.072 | 24.9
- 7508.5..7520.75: -0.025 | 27.1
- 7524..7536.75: -0.105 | 29.6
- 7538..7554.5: -0.037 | 28.2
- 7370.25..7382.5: 0.001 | 23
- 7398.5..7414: -0.064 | 25.2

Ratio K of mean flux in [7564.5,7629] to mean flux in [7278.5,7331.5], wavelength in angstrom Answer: 1.3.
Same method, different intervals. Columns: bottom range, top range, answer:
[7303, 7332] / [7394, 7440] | 1.23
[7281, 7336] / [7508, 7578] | 1.29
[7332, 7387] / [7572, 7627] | 1.27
